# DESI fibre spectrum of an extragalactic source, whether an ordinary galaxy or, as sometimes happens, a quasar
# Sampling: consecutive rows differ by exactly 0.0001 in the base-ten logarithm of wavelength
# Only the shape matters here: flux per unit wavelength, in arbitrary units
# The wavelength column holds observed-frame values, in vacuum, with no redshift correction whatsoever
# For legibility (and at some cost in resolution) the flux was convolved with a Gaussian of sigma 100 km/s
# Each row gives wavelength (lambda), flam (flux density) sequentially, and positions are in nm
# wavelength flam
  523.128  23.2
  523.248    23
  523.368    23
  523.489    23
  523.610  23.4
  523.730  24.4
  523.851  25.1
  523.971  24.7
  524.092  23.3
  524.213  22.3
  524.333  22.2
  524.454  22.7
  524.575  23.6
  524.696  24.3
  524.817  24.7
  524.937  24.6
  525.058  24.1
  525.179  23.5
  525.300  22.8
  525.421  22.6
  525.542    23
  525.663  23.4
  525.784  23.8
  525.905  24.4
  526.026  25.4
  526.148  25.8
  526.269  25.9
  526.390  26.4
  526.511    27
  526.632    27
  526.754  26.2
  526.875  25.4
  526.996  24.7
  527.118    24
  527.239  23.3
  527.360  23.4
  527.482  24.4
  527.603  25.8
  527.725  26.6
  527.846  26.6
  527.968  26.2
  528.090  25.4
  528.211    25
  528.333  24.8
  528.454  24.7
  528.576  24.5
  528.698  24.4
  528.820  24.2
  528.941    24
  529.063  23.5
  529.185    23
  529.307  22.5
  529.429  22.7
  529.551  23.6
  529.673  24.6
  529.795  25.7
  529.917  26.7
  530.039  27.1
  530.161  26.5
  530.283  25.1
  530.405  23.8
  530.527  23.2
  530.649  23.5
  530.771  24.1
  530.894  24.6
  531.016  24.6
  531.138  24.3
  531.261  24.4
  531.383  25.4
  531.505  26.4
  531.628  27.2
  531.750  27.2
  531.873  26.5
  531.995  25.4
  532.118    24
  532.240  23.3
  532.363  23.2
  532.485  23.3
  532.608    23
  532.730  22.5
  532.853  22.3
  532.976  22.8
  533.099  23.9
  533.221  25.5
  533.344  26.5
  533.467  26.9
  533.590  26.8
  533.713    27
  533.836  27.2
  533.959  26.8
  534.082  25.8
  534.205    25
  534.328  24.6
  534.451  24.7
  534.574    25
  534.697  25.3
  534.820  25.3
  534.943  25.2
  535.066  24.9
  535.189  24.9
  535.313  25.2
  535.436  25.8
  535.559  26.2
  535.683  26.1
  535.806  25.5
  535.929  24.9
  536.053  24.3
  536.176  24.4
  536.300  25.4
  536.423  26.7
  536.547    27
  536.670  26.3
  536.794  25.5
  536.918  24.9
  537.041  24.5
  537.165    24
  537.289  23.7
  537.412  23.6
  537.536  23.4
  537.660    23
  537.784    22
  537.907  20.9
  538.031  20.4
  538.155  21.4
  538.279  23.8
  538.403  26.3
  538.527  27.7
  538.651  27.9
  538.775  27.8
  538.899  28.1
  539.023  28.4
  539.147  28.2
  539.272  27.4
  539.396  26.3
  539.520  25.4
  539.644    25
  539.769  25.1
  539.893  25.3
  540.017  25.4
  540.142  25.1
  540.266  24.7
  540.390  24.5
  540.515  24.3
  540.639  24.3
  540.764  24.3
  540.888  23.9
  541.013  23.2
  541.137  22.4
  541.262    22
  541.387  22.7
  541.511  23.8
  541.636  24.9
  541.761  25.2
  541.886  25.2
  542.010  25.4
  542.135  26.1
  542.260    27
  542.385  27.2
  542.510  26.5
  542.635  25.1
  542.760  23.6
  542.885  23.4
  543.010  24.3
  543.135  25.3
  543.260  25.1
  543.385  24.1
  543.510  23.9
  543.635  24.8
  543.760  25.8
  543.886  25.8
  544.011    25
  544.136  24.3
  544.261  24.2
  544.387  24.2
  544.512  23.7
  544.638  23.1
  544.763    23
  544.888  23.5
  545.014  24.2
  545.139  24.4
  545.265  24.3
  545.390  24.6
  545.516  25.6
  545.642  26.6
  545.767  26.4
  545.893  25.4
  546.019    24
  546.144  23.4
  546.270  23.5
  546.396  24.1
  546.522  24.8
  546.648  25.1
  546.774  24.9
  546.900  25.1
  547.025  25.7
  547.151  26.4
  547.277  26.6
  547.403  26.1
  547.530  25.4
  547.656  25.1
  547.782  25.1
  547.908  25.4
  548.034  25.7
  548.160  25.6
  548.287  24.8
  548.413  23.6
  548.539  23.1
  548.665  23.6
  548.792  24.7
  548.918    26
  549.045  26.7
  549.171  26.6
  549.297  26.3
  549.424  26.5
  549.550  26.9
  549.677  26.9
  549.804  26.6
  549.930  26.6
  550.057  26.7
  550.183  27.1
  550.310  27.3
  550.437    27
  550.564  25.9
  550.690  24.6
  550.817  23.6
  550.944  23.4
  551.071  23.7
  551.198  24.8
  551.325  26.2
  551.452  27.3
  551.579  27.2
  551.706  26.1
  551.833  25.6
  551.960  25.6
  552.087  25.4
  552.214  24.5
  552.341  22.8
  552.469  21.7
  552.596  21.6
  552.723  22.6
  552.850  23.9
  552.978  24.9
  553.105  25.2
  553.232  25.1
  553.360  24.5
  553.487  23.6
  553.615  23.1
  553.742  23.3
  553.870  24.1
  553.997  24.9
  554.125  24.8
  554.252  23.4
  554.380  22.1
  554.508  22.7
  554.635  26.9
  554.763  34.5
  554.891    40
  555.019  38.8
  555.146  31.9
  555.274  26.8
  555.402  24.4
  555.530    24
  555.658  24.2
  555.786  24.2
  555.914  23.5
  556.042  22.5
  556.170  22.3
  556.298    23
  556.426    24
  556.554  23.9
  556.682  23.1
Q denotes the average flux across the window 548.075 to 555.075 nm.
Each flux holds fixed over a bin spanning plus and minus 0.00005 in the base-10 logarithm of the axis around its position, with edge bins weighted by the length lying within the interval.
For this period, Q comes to 25.6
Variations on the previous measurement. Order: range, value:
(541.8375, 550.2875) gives 25.2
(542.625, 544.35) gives 24.6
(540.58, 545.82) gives 24.6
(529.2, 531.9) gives 24.9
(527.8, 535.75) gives 24.9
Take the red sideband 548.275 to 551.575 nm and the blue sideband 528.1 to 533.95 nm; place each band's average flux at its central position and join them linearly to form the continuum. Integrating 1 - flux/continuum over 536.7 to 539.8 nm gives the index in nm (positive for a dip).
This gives 0.01 nm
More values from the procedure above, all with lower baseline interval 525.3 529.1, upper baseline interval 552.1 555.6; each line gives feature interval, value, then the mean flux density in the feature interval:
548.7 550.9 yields -0.05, 26.2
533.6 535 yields -0.03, 25.7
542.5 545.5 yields 0.12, 24.4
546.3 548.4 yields 0.02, 25.3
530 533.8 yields 0.03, 24.9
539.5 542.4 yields 0.08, 24.6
